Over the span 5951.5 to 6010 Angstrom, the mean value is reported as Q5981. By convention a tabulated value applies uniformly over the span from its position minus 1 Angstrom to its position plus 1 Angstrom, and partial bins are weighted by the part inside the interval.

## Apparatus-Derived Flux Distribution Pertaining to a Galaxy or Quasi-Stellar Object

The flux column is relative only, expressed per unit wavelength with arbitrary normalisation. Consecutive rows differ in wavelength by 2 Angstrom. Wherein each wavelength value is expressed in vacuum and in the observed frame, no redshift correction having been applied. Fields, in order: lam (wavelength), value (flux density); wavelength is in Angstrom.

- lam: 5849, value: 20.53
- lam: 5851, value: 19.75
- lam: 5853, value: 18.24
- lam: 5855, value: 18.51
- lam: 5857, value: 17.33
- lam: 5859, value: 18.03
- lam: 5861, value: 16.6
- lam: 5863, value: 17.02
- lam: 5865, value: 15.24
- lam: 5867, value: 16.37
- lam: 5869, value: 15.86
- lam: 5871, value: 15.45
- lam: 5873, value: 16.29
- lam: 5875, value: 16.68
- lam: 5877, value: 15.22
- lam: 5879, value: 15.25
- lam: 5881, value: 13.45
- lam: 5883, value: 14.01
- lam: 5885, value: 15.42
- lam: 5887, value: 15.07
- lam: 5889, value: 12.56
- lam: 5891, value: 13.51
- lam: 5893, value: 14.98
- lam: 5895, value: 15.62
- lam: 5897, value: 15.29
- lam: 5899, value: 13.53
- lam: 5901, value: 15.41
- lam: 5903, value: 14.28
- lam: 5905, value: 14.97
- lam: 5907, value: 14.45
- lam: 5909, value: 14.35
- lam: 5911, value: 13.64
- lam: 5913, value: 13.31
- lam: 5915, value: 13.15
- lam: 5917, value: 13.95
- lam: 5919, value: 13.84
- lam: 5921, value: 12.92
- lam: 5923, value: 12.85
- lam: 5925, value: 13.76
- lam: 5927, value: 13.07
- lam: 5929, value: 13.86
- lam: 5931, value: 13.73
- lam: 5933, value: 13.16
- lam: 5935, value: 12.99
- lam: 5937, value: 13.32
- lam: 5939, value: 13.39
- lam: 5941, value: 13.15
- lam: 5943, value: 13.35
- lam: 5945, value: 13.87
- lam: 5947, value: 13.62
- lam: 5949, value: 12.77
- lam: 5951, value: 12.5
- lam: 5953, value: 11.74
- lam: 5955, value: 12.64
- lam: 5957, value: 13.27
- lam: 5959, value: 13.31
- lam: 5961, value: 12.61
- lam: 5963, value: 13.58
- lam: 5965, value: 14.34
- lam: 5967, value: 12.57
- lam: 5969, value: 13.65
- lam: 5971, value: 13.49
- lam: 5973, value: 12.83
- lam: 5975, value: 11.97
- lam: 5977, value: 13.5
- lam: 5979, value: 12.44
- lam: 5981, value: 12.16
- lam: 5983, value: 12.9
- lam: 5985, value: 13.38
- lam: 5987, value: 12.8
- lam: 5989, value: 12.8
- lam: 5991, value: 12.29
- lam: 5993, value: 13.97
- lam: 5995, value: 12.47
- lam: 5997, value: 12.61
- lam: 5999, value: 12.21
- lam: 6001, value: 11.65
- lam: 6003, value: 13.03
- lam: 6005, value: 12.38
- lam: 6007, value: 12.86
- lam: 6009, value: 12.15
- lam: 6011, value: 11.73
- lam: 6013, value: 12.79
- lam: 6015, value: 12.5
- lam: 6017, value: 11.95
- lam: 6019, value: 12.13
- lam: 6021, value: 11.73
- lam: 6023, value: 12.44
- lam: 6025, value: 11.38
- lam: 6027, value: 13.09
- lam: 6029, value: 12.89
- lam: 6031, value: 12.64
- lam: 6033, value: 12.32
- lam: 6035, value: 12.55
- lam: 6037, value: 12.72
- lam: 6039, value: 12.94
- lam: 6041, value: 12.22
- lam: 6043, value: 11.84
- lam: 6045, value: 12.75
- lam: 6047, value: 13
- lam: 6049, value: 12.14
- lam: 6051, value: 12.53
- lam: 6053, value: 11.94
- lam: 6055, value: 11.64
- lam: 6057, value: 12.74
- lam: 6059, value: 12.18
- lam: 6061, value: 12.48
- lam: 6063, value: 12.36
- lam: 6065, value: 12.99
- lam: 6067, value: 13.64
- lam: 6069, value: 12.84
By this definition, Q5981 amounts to 12.8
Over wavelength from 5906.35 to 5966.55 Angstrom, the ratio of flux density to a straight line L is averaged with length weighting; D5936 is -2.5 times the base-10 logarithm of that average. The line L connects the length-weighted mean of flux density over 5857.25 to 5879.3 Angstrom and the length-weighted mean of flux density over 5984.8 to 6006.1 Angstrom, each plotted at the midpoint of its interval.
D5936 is 0.077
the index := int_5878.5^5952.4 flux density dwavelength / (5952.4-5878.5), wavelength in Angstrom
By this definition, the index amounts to 13.8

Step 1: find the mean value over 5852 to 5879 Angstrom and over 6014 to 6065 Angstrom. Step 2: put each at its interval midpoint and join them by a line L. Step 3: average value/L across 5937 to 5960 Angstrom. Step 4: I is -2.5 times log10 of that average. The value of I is 0.12 mag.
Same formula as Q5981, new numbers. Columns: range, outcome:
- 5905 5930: 13.7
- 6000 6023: 12.3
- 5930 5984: 13.1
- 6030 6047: 12.5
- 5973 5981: 12.6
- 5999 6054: 12.4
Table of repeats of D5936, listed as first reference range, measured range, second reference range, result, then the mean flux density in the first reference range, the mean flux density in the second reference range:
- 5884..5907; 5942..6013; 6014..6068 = 0.04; 14.6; 12.4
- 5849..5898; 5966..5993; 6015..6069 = 0.07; 16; 12.4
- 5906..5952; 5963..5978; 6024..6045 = -0.01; 13.4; 12.5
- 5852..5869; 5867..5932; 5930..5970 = 0.07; 17.1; 13.2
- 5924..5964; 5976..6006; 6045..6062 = 0.01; 13.2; 12.4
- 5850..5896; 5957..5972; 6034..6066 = 0.06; 15.9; 12.4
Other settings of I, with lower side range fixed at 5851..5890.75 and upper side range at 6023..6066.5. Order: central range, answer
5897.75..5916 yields 0.08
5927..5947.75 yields 0.09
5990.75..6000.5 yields 0.06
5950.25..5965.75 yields 0.10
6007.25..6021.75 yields 0.08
